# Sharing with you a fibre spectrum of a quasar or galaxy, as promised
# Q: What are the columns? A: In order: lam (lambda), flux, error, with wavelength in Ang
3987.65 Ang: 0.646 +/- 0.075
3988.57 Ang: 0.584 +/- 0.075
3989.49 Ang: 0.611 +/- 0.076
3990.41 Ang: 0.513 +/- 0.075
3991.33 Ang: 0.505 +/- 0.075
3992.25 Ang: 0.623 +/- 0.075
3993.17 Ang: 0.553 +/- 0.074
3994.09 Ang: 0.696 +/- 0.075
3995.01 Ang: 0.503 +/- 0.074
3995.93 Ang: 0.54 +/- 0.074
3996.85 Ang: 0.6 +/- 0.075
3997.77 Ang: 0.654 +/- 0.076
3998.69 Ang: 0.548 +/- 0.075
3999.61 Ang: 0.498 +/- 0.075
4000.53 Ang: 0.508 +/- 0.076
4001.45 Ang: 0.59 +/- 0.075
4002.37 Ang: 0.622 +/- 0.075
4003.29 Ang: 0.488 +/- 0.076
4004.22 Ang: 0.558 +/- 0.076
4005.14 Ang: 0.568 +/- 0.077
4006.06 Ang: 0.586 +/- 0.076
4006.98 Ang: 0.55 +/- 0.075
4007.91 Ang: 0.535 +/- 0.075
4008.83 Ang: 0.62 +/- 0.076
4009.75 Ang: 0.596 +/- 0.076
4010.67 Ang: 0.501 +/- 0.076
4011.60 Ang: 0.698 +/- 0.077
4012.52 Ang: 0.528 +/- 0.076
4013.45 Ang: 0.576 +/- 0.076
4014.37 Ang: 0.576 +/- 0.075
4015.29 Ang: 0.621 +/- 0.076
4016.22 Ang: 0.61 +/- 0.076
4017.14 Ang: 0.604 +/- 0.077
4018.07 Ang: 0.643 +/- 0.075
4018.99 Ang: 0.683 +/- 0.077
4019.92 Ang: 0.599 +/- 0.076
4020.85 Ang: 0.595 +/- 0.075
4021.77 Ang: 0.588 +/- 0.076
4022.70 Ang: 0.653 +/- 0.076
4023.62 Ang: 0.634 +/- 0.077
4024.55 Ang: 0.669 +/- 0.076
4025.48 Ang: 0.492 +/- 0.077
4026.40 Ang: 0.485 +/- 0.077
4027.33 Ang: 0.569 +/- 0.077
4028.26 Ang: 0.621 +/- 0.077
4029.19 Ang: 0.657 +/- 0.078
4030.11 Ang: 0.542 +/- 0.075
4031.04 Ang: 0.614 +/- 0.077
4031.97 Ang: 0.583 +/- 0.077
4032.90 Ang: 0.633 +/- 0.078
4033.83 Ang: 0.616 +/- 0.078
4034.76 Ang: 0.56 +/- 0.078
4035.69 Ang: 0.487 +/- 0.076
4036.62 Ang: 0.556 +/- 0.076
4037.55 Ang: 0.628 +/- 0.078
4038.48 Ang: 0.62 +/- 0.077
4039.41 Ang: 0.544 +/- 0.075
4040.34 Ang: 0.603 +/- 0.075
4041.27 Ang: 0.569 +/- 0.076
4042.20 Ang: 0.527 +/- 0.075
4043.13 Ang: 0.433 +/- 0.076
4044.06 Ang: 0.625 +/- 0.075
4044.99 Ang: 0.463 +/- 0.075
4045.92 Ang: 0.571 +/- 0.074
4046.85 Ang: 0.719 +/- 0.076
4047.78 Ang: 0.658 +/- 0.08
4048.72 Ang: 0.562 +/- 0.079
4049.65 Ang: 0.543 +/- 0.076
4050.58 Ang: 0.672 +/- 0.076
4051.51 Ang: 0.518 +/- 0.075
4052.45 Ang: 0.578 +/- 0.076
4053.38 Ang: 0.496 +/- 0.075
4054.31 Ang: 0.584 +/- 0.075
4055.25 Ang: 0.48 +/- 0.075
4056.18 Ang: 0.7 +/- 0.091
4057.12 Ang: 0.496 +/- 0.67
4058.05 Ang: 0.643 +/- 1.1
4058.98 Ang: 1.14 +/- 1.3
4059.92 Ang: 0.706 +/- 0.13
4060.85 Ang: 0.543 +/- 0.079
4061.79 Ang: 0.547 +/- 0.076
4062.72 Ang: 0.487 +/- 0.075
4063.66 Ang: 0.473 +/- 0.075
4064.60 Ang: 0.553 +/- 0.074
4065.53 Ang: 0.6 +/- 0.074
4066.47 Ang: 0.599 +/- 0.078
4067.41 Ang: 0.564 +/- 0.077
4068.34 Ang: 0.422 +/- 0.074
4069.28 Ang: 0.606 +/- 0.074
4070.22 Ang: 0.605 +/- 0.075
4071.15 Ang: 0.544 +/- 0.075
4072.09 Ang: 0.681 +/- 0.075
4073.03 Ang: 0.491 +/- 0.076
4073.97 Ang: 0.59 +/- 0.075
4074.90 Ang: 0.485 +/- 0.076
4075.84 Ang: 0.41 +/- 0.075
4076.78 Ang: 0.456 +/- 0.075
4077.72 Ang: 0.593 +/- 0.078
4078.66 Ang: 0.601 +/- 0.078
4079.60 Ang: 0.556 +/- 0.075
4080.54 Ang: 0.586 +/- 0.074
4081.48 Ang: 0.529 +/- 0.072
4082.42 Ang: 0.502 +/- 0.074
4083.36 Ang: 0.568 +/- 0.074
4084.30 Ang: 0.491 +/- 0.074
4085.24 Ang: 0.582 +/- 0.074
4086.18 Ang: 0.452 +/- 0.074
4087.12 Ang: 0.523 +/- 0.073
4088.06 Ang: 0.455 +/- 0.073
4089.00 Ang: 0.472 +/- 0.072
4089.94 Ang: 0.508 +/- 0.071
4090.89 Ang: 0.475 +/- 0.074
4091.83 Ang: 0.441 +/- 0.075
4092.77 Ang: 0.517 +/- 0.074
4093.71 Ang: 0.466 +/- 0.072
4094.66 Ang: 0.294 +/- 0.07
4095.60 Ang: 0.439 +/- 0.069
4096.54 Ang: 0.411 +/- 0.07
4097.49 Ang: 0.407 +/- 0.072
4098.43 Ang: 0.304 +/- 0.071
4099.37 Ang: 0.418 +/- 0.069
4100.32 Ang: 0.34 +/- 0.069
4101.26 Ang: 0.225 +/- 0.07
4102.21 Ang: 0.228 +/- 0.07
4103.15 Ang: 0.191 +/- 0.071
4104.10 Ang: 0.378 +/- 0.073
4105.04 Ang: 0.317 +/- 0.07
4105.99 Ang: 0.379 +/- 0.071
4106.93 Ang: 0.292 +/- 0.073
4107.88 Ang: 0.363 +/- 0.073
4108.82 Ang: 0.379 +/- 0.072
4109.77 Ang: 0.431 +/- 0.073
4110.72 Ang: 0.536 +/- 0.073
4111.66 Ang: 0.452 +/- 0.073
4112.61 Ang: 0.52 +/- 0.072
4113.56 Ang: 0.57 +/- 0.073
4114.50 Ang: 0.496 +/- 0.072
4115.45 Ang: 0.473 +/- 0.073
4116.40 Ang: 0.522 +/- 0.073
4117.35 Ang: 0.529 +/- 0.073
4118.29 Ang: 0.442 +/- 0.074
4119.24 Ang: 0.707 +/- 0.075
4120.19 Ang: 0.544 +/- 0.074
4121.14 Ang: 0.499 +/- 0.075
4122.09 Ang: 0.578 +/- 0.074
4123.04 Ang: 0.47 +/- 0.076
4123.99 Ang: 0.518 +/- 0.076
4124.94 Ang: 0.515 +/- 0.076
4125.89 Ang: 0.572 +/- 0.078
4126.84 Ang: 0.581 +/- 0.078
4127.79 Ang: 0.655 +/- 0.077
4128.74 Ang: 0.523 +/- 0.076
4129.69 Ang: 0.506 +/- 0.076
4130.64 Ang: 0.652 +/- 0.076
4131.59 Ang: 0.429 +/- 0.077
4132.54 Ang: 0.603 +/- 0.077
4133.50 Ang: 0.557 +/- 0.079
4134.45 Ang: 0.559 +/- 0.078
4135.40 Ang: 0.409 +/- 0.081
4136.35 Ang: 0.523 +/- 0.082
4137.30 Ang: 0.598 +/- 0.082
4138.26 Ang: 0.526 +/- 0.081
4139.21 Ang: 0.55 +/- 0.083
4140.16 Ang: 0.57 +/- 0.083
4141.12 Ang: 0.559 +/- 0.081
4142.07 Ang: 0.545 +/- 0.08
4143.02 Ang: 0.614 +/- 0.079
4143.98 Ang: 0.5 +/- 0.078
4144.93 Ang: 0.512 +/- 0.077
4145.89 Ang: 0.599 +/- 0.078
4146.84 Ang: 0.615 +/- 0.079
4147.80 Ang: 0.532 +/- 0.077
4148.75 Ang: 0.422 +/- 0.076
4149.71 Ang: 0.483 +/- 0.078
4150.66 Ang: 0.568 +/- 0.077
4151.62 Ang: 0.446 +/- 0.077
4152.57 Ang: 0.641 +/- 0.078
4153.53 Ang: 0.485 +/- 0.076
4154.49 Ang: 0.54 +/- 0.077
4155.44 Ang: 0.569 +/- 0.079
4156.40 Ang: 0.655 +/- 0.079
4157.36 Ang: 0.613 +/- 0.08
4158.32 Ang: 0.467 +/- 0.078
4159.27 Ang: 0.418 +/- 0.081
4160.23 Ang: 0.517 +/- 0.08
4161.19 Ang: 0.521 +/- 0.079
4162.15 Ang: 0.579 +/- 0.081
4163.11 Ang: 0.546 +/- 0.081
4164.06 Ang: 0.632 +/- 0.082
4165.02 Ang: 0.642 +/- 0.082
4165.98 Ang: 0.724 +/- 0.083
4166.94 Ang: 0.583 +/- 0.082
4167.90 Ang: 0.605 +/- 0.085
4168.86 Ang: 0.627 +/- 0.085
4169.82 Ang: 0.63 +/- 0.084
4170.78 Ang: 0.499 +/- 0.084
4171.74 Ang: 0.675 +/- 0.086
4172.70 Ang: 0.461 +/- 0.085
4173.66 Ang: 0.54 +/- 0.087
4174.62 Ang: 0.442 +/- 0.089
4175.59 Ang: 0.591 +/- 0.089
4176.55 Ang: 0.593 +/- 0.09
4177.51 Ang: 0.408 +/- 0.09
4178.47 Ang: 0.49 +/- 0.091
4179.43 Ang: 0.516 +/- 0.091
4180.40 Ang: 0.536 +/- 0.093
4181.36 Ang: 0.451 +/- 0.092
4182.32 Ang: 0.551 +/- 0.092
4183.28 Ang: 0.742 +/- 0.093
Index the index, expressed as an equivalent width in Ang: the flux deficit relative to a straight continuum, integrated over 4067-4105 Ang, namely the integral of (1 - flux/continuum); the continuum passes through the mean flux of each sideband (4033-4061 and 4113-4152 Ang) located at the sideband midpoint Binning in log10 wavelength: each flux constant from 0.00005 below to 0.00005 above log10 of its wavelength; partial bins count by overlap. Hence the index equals 6.9 Ang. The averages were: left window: 0.596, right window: 0.538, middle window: 0.468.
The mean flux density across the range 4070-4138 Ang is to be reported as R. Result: 0.485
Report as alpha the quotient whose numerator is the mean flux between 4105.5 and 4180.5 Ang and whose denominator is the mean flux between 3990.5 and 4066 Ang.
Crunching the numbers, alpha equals 0.9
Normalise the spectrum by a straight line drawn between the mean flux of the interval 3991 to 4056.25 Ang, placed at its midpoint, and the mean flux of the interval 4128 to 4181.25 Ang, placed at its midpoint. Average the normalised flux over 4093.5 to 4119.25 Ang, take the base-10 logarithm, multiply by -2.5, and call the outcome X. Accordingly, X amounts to 0.35 mag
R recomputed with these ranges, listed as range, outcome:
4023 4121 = 0.522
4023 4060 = 0.594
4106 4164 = 0.526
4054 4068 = 0.606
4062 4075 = 0.552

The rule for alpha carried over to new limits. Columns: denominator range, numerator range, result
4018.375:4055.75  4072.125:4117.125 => 0.78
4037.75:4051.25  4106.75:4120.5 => 0.84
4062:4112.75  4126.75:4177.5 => 1.19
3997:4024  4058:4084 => 0.97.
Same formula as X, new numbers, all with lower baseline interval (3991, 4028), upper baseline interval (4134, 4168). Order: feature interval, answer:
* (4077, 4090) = 0.07 mag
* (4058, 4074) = -0.05 mag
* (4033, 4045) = 0.03 mag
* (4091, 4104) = 0.47 mag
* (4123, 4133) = 0.01 mag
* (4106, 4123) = 0.15 mag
